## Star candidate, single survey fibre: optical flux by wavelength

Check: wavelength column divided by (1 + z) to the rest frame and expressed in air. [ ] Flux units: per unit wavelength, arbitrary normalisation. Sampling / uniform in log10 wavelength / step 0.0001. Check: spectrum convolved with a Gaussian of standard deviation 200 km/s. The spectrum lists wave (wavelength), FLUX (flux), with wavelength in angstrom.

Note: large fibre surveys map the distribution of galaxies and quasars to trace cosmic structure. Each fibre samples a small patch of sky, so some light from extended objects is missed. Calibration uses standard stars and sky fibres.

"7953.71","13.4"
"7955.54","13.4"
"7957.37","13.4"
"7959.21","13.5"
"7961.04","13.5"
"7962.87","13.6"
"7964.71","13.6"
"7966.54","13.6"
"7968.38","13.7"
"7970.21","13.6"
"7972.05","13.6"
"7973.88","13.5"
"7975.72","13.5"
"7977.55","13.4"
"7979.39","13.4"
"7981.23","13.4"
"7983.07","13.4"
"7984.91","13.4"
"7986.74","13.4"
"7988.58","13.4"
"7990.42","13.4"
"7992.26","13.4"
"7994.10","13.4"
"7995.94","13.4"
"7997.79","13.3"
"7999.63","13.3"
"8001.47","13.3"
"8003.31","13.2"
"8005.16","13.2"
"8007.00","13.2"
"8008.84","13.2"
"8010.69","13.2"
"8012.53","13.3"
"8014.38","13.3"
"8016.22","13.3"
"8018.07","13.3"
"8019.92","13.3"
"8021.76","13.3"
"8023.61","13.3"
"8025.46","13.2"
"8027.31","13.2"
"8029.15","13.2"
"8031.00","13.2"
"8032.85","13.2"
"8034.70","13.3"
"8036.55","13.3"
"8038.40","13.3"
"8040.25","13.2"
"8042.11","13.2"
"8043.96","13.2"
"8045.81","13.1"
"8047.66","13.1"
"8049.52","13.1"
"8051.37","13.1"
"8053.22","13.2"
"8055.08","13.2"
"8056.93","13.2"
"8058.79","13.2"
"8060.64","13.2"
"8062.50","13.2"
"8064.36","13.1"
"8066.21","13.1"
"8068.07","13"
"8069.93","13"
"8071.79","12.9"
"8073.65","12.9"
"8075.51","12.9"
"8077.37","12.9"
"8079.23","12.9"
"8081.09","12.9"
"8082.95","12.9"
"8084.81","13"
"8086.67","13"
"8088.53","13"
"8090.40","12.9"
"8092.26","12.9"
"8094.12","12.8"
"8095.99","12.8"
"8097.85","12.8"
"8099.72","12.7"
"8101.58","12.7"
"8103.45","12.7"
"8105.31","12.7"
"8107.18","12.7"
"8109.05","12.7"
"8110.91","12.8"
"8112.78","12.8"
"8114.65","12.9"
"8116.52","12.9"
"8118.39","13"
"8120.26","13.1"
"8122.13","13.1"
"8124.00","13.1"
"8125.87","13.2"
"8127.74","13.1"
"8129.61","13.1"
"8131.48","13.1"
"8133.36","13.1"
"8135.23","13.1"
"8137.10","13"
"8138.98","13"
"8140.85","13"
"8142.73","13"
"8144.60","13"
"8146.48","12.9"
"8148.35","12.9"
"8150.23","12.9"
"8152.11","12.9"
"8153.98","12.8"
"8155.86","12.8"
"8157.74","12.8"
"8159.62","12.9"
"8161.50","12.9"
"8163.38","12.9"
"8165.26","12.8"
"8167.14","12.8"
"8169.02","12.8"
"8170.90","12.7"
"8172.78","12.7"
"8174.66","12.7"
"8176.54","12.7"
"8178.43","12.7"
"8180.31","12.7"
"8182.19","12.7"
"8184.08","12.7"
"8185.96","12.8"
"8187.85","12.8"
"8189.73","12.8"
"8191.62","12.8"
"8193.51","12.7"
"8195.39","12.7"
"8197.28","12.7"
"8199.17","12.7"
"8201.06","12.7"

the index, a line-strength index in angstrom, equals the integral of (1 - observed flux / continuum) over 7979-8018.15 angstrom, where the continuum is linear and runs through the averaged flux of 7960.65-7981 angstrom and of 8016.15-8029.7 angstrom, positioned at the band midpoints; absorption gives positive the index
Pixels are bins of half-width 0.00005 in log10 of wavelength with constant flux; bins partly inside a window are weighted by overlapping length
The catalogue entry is 0.2 angstrom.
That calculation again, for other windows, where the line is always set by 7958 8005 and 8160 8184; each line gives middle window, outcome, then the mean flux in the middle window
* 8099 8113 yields 0.3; 12.7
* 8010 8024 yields 0.0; 13.3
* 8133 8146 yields -0.1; 13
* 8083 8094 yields 0.1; 12.9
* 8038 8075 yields 0.1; 13.1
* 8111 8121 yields 0.0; 12.9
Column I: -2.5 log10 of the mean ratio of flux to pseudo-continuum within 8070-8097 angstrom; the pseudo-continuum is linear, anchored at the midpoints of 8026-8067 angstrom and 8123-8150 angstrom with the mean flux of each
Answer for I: 0.02 mag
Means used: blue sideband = 13.2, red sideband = 13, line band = 12.9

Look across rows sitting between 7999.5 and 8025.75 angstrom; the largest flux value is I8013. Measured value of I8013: 13.3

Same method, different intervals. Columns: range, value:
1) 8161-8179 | 12.9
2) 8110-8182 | 13.2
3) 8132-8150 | 13.1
